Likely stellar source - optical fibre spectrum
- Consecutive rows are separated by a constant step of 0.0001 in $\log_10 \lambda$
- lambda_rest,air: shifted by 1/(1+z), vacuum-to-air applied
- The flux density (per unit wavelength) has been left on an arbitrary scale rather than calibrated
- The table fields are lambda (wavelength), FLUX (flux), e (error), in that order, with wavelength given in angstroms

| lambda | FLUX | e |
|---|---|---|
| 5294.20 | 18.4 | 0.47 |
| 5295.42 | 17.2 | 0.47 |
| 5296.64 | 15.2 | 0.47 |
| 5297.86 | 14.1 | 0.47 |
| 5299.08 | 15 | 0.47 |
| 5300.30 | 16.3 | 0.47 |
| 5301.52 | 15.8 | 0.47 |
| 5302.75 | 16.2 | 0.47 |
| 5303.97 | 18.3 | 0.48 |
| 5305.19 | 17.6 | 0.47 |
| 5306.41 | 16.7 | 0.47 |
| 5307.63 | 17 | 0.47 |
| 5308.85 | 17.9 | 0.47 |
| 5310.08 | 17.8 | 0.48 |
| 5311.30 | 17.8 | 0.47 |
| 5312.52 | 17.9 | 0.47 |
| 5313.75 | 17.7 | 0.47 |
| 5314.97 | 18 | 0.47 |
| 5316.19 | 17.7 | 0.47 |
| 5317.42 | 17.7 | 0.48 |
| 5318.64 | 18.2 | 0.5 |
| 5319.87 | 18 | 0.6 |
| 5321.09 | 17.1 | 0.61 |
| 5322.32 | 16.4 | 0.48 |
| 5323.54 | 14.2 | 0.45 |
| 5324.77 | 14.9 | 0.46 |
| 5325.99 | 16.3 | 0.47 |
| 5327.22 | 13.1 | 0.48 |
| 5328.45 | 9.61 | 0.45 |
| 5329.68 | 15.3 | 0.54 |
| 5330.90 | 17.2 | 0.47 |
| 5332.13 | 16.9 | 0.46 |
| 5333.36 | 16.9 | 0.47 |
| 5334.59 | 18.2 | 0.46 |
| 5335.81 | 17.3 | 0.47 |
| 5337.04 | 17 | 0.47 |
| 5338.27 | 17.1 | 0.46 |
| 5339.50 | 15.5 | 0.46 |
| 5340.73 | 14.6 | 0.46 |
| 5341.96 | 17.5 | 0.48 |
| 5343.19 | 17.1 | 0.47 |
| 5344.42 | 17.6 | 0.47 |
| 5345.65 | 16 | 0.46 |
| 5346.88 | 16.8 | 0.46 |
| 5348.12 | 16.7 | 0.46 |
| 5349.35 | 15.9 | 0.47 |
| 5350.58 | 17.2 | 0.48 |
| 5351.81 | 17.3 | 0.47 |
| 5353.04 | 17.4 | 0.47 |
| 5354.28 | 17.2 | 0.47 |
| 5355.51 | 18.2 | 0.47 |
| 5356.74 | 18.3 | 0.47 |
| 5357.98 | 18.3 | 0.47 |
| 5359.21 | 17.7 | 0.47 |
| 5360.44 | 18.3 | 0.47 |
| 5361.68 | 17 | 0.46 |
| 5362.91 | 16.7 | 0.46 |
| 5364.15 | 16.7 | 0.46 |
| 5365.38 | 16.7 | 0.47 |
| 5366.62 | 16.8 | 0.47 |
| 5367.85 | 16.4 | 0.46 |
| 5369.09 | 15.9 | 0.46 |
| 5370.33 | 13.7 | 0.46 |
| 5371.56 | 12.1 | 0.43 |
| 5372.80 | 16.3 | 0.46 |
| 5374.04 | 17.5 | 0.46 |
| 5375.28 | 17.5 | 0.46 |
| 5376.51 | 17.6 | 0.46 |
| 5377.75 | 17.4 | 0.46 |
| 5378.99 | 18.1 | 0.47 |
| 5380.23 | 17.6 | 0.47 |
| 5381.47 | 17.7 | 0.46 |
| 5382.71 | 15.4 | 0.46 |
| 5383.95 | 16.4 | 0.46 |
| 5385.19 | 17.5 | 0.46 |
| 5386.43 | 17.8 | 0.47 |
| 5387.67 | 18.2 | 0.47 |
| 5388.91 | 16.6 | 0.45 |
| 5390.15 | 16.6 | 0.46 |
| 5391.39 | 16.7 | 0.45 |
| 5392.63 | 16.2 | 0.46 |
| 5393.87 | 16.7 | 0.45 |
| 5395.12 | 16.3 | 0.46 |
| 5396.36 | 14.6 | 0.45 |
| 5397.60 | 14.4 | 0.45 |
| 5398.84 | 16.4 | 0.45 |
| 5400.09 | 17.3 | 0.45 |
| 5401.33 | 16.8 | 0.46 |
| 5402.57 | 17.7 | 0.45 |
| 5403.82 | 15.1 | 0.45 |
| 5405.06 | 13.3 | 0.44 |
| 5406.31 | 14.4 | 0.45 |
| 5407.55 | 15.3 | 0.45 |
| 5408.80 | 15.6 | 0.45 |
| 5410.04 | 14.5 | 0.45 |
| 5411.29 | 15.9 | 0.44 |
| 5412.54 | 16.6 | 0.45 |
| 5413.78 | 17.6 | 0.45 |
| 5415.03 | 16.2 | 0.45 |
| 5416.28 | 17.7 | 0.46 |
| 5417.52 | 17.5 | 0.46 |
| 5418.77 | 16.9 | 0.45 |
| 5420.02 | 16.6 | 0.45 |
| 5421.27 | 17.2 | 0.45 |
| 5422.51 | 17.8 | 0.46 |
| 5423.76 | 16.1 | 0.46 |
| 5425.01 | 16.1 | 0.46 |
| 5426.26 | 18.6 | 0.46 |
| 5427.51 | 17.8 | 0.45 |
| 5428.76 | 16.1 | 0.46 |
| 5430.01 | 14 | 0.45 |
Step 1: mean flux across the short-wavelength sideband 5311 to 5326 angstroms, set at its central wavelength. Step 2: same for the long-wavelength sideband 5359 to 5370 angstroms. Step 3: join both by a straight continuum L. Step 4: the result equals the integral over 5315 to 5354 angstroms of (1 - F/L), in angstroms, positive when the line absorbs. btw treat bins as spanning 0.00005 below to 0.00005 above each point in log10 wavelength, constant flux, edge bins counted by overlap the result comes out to 1.3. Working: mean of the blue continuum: 17.1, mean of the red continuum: 16.8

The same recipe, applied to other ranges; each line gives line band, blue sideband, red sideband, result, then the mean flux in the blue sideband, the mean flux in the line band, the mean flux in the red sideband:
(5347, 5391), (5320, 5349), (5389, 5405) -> -2.2 angstroms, 16.1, 16.9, 16.1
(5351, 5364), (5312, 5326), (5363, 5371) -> -1.1 angstroms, 17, 17.6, 16.1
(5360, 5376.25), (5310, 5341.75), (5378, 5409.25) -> 0.1 angstroms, 16.5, 16.3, 16.4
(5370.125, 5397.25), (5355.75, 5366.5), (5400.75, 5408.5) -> -0.3 angstroms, 17.5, 16.6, 15.4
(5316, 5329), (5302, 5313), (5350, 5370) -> 1.2 angstroms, 17.4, 15.7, 17.2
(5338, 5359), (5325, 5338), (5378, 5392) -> -1.0 angstroms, 15.8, 17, 17.2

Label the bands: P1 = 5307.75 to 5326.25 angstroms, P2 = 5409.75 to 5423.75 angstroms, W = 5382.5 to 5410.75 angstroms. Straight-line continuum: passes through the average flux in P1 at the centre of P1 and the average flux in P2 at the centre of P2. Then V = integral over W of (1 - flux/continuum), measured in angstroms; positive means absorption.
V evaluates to 1.3 angstroms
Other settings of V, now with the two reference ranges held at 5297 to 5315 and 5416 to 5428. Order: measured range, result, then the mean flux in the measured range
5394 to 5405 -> 0.76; 16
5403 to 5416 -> 1.24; 15.5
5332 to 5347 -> 0.15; 16.8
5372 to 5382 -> -0.16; 17.4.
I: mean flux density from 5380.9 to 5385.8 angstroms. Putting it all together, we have 16.7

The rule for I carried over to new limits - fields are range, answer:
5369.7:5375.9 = 15.4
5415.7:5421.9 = 17.2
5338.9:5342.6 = 15.9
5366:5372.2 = 15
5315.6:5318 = 17.7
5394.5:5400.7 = 15.8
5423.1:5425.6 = 16.1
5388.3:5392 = 16.6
